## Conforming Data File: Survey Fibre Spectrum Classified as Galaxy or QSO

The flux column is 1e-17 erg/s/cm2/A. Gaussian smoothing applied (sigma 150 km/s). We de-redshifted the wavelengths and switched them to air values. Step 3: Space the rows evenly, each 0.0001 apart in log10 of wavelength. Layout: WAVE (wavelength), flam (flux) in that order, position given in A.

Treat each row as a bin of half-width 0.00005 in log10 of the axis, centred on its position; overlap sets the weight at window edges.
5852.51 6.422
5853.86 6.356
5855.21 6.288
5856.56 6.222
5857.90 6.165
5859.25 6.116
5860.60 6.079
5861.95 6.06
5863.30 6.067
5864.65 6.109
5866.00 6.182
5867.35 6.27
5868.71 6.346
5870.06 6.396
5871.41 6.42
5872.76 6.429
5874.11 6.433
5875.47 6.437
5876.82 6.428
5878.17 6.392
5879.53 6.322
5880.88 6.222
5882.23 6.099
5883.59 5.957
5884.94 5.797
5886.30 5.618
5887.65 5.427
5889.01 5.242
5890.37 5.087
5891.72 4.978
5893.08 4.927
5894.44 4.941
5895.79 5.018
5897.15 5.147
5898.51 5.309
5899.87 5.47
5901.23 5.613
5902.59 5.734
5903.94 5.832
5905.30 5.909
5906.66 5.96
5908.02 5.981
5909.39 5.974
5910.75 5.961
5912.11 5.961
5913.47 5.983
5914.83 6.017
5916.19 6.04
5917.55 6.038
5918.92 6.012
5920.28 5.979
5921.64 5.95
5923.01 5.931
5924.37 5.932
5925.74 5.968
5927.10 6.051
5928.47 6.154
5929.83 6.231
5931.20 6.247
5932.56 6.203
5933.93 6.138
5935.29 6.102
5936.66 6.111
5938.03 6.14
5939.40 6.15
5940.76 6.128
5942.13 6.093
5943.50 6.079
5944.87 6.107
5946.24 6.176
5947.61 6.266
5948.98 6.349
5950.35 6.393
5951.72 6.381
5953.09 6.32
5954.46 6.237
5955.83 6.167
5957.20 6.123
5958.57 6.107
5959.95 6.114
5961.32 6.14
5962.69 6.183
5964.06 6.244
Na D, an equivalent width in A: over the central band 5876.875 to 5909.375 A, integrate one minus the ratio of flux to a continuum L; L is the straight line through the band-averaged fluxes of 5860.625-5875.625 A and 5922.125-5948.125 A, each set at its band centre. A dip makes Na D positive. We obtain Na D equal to 3.0 A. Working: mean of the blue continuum 6.27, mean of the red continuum 6.11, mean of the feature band 5.63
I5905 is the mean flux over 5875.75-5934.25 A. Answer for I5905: 5.82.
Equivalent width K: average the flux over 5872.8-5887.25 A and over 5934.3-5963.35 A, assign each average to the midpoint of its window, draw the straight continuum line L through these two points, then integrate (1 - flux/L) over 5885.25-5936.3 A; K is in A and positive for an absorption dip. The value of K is 3.4 A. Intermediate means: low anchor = 6.17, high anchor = 6.18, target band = 5.76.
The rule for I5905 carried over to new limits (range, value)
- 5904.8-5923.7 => 5.98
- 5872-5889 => 6.1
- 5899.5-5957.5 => 6.06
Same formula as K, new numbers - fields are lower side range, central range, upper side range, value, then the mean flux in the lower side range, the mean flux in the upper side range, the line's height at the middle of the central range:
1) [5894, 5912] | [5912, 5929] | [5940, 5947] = -0.5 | 5.62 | 6.12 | 5.84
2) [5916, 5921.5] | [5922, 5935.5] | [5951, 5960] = -0.1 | 6.01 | 6.21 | 6.07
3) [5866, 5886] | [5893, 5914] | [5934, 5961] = 2.1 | 6.26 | 6.18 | 6.23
